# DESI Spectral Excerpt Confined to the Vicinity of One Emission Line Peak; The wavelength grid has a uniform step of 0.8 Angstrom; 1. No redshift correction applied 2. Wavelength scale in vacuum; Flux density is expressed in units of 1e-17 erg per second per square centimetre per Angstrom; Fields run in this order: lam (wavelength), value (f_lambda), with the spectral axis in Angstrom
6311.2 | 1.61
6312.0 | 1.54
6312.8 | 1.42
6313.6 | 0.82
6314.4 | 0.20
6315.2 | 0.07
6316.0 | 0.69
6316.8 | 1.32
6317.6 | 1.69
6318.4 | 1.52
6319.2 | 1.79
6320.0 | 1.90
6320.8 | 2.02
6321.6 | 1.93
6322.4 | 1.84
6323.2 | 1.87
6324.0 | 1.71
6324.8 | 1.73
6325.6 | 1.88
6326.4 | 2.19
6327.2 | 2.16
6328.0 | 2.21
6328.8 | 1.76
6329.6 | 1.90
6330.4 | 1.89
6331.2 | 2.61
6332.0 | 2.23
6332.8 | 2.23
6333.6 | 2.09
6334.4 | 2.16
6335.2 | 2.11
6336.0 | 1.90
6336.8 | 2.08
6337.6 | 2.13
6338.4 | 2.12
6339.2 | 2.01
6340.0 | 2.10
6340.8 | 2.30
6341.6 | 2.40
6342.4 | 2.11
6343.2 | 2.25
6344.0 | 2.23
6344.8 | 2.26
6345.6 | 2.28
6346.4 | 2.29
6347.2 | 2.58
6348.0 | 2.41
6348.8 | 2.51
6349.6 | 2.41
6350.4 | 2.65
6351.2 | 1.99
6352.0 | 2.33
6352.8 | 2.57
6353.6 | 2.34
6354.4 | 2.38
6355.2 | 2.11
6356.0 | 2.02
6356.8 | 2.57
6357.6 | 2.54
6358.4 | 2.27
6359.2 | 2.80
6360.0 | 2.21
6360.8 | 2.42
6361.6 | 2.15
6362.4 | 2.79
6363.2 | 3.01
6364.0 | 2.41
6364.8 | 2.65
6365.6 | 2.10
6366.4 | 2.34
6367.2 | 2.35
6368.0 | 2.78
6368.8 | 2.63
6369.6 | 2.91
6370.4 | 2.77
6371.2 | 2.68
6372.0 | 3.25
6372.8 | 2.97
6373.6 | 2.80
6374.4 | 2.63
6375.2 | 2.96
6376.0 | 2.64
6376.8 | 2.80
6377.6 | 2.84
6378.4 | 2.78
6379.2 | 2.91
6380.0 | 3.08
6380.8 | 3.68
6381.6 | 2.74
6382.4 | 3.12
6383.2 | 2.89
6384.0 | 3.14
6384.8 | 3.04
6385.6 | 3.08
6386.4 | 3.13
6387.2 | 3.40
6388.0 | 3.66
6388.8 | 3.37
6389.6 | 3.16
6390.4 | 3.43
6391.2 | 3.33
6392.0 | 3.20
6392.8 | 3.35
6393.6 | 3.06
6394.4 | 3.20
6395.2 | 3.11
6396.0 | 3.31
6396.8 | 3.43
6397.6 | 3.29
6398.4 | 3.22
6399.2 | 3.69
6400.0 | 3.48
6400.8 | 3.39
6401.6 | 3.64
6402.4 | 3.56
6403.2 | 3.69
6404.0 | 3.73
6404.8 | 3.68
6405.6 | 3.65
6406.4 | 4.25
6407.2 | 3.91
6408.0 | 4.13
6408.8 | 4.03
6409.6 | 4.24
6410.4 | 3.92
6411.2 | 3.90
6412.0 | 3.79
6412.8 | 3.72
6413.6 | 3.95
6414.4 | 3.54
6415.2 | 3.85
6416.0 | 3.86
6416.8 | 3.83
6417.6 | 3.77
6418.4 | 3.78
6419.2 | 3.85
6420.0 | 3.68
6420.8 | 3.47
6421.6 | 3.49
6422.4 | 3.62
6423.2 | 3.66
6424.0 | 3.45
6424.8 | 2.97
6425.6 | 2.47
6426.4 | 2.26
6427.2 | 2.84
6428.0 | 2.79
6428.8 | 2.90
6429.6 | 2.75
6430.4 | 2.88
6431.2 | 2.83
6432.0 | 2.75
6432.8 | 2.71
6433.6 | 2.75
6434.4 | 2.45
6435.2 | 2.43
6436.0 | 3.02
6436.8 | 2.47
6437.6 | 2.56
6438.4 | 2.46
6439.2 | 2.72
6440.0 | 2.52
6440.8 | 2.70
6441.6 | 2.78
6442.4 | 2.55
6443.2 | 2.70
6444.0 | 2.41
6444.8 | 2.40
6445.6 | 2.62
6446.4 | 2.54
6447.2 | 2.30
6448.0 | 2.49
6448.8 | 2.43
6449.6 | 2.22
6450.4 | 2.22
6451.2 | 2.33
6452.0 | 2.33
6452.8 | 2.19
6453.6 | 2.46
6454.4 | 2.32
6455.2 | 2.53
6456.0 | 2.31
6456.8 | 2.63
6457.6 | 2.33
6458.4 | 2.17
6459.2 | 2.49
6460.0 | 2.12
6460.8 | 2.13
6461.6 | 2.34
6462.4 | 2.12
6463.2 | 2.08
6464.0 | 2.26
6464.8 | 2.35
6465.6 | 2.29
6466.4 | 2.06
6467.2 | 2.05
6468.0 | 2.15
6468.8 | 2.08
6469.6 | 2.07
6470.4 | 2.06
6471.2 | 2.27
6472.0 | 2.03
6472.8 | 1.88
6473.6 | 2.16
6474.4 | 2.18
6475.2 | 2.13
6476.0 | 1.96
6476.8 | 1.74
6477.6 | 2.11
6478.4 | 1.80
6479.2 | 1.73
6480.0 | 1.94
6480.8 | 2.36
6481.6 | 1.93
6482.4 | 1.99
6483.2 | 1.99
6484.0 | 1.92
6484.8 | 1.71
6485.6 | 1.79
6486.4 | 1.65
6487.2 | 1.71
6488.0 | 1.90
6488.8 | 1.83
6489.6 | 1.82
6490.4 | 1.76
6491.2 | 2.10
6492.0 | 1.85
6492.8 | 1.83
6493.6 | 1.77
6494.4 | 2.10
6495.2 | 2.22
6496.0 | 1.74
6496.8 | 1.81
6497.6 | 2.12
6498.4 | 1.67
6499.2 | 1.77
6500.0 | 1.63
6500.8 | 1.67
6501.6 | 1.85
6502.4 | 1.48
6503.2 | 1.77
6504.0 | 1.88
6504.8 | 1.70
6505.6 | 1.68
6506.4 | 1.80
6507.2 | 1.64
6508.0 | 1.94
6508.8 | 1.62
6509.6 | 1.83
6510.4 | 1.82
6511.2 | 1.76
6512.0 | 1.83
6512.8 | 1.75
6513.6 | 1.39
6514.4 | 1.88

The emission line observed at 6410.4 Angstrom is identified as C IV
